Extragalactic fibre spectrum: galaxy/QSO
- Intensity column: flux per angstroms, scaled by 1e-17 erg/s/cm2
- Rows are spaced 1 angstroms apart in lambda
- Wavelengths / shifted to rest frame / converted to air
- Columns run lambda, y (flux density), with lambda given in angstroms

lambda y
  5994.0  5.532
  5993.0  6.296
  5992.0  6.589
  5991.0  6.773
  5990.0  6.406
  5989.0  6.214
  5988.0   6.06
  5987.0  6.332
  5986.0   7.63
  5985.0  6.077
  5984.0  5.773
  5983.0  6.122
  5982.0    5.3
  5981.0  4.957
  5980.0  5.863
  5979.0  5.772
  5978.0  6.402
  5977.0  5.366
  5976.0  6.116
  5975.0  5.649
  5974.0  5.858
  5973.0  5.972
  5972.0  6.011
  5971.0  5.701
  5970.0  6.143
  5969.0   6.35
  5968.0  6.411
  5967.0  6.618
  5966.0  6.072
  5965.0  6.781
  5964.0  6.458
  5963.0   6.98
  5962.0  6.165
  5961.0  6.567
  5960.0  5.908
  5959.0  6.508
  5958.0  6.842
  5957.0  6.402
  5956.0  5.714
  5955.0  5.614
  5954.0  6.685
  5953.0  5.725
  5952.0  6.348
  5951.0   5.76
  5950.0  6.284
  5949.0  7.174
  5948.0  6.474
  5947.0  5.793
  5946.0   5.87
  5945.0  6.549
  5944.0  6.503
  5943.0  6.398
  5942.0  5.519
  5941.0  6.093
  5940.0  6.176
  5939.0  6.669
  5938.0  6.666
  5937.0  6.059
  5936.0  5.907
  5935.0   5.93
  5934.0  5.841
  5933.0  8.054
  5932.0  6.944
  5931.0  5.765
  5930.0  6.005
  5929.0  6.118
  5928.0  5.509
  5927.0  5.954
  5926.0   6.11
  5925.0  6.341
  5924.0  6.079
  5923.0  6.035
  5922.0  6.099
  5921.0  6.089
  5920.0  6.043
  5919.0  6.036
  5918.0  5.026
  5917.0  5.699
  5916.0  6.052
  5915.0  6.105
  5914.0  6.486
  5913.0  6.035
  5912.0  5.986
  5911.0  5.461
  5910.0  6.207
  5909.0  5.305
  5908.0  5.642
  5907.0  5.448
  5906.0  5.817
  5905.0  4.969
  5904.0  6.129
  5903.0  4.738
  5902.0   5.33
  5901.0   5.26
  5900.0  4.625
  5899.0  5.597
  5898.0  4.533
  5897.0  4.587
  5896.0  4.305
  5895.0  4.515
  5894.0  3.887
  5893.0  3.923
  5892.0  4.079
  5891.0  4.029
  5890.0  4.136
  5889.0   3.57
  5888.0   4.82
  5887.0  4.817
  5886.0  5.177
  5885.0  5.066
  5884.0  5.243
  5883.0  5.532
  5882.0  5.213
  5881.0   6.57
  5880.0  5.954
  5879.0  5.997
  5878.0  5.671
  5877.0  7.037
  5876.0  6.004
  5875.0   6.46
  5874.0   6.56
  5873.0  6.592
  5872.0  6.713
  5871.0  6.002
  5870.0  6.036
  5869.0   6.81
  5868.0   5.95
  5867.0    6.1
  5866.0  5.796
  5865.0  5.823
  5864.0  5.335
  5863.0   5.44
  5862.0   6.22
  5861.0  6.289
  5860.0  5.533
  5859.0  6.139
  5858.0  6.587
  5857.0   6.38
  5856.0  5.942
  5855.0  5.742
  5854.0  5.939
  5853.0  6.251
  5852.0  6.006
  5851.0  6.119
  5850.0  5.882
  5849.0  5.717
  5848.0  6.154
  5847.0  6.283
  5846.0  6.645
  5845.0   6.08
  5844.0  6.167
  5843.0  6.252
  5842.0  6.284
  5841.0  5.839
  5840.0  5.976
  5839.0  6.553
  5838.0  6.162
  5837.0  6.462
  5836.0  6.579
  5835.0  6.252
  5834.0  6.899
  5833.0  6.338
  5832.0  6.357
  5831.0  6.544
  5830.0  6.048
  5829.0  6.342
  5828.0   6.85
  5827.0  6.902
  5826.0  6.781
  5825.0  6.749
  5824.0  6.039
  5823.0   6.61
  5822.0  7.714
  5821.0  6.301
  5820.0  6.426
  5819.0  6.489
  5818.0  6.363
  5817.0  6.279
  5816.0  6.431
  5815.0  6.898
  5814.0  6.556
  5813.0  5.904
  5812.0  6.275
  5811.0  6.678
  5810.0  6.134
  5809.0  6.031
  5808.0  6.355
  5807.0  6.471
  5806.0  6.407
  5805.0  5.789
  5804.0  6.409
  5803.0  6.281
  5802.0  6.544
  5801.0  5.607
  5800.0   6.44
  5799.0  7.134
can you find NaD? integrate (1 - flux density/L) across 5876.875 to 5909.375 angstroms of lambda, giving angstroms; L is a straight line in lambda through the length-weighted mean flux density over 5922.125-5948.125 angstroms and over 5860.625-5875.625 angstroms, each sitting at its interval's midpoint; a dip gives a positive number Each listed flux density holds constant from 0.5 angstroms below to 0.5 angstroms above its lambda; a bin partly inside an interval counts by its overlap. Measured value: 5.8 angstroms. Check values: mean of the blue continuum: 6.14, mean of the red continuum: 6.2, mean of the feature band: 5.05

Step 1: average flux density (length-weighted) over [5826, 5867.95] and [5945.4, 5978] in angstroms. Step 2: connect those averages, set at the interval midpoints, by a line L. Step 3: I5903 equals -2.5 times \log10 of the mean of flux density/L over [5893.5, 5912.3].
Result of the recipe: 0.20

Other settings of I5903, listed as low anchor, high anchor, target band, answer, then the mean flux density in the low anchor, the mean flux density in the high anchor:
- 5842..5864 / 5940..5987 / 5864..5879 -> -0.023 mag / 6.07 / 6.16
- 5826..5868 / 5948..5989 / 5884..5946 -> 0.108 mag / 6.18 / 6.17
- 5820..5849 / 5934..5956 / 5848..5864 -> 0.067 mag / 6.42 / 6.18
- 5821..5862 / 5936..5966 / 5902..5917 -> 0.103 mag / 6.31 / 6.29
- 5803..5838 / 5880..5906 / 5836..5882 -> -0.100 mag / 6.45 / 4.87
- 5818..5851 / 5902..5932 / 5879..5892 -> 0.206 mag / 6.39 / 5.85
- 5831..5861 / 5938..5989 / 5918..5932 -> 0.030 mag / 6.2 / 6.18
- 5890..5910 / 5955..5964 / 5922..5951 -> -0.082 mag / 4.89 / 6.35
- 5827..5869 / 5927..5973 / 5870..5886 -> 0.032 mag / 6.17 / 6.26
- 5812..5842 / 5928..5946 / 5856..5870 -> 0.065 mag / 6.46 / 6.27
